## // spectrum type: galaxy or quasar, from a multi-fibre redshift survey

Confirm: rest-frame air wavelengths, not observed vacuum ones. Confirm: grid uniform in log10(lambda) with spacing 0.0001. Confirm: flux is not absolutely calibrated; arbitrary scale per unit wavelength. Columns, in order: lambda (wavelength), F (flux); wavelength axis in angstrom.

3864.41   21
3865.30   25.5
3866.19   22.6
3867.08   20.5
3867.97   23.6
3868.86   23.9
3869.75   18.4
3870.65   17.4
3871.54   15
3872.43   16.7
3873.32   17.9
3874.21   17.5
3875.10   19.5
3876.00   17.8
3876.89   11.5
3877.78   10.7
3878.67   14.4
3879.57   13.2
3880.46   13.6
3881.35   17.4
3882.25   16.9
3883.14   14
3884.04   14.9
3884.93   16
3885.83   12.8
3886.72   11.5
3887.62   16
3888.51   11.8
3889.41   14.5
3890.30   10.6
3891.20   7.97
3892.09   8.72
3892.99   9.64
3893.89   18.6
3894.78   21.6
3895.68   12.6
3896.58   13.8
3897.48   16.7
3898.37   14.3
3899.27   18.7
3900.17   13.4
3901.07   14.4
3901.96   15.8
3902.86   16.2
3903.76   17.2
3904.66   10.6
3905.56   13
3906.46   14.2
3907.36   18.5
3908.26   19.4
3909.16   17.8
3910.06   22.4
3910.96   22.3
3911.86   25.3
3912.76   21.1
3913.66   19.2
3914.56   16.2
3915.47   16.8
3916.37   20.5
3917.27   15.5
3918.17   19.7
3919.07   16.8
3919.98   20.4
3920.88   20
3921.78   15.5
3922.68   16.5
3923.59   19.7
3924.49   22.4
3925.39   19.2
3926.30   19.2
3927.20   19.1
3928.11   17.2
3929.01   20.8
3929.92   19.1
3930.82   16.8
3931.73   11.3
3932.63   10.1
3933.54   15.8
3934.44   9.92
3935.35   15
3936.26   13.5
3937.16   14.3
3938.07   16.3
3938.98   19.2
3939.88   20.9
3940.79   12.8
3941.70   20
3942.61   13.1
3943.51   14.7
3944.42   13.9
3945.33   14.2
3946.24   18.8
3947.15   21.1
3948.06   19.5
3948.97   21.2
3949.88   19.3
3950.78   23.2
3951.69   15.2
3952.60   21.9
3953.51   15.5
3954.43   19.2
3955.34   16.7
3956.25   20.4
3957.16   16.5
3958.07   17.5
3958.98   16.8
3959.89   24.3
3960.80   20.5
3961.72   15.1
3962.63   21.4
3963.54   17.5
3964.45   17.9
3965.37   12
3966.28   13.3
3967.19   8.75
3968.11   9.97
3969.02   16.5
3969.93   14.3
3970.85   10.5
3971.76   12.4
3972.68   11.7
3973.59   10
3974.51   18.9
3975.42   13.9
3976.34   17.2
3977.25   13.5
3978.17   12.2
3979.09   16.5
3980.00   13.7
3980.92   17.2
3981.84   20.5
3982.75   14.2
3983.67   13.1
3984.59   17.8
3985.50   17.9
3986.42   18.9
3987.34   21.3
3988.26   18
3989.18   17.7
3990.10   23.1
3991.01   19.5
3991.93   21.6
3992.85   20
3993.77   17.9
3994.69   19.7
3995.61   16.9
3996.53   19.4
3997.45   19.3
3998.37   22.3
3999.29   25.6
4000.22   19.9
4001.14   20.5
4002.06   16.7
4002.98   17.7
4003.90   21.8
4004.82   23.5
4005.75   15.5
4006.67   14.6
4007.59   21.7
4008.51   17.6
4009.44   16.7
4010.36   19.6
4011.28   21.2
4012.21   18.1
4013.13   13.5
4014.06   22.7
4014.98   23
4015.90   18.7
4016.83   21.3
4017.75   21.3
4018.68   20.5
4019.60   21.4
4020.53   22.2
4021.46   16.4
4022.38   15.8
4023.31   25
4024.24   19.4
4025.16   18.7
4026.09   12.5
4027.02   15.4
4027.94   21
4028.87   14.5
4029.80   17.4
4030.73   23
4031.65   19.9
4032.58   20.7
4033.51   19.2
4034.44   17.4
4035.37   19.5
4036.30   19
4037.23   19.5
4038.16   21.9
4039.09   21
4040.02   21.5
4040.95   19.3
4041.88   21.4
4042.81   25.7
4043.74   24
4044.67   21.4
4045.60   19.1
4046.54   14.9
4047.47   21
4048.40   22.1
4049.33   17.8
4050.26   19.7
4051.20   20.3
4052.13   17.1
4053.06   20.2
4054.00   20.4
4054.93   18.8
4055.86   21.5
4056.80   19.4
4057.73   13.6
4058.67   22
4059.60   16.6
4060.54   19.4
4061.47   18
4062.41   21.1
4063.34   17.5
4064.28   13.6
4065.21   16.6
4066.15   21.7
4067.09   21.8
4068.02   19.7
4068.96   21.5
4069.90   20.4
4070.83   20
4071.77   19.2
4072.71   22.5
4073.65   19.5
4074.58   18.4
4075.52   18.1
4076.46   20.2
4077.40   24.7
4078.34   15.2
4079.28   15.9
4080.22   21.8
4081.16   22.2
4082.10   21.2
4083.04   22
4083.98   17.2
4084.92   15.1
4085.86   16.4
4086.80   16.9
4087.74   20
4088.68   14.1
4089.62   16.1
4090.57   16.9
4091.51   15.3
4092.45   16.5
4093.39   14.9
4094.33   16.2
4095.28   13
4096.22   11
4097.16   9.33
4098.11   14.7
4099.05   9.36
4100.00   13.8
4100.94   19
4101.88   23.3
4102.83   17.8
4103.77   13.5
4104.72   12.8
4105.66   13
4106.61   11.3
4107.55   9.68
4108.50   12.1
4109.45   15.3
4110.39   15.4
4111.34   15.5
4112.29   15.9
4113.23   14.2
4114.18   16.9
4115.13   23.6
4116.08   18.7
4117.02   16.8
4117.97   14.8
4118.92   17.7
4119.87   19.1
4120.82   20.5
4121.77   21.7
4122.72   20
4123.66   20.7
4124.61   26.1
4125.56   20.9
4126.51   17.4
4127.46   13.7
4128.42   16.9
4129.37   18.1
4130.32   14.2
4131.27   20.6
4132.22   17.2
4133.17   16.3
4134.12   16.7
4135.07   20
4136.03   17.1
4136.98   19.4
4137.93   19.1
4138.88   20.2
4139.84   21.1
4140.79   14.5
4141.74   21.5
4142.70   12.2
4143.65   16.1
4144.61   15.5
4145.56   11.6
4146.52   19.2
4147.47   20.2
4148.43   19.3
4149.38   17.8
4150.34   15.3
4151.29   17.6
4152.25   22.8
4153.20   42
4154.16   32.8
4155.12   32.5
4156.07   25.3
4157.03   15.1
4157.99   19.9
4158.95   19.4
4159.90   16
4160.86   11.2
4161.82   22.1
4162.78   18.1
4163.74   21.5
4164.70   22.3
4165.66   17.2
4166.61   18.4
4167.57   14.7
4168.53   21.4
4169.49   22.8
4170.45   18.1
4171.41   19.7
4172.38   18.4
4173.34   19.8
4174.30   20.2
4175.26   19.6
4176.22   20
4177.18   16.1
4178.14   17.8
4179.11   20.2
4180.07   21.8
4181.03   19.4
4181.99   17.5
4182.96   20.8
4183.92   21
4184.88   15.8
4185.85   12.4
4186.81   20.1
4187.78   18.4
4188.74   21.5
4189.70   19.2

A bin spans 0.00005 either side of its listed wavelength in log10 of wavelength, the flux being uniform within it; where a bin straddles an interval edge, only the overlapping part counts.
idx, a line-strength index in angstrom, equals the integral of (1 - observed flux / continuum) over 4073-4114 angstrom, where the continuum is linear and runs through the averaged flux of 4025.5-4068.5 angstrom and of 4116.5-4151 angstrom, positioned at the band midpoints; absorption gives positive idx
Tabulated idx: 5.44 angstrom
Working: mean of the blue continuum 19.3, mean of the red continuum 18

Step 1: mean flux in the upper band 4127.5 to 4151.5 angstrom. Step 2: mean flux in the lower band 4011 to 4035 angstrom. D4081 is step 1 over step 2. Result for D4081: 0.9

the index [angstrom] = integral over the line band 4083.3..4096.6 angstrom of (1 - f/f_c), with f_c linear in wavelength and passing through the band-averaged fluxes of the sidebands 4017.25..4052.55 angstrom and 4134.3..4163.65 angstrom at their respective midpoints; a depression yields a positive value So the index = 2.7 angstrom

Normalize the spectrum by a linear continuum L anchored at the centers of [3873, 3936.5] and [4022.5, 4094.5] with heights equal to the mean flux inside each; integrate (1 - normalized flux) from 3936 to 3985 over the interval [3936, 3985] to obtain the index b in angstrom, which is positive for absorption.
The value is 2.4 angstrom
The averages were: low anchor 16.1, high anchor 19.1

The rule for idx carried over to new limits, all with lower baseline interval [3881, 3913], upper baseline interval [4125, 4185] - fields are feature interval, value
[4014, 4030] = -1.8 angstrom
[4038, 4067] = -3.0 angstrom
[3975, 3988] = 0.3 angstrom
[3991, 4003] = -2.0 angstrom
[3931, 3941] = 1.0 angstrom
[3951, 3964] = -1.7 angstrom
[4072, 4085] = -1.1 angstrom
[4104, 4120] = 2.8 angstrom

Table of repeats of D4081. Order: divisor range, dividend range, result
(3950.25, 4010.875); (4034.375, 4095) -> 1.09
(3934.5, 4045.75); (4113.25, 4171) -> 1.07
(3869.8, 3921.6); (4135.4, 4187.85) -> 1.22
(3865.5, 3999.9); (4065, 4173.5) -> 1.08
